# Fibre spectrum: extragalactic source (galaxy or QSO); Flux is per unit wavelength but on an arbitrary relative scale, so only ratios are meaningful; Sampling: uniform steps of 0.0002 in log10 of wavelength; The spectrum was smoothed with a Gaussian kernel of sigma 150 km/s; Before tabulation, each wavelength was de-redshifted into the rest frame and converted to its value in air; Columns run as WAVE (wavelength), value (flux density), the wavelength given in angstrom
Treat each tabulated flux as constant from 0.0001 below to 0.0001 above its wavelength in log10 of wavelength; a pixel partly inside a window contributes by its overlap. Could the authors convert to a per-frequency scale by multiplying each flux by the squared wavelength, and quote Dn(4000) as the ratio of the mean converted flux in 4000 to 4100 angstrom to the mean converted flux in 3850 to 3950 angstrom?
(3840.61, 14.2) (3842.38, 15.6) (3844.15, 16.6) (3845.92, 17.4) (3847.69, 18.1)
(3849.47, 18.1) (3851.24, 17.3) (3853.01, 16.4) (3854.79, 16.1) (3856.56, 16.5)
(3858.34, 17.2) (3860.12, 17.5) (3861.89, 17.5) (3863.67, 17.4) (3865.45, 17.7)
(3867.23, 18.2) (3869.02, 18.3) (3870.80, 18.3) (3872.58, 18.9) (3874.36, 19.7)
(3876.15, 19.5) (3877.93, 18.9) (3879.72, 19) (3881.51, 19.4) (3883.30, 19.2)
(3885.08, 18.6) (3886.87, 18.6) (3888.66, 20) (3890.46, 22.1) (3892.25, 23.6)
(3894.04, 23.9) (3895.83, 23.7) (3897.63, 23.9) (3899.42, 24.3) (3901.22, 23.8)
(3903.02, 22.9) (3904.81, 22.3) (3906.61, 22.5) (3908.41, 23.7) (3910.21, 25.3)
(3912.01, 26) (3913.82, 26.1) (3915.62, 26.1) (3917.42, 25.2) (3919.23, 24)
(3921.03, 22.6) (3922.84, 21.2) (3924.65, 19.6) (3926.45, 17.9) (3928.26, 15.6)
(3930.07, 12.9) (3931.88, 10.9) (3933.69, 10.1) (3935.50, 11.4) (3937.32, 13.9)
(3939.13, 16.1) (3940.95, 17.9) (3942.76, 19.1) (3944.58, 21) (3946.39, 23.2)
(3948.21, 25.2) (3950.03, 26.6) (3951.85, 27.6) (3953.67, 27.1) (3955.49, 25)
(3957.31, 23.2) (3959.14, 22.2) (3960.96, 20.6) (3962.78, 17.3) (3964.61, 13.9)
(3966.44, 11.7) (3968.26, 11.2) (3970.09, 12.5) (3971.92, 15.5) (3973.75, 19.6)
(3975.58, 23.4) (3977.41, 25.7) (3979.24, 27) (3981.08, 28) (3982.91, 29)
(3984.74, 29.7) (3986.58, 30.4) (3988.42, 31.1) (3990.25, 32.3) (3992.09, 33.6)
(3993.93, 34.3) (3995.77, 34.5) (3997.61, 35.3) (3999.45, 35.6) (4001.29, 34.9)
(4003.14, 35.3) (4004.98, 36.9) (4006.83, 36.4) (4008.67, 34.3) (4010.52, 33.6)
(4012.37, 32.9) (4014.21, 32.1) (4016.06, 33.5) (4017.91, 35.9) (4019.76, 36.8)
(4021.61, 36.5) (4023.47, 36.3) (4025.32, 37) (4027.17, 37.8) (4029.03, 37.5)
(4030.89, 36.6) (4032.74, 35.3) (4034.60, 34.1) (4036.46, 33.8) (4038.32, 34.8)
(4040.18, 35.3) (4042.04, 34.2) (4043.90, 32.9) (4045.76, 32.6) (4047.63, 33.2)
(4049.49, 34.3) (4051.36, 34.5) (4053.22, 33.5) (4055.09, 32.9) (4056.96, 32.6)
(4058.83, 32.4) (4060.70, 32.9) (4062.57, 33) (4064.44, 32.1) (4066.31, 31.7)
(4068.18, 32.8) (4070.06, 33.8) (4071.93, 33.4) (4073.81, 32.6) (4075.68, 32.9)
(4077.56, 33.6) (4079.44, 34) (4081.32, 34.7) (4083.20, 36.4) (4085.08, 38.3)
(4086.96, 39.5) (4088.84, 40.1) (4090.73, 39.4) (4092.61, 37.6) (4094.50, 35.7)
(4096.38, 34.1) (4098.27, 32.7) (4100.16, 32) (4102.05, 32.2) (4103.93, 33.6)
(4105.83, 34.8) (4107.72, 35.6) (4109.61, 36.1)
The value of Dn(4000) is 1.89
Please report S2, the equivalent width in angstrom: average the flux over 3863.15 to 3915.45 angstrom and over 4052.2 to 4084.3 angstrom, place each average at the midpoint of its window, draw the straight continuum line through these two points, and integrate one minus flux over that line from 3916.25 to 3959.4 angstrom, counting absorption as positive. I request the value 8.1 angstrom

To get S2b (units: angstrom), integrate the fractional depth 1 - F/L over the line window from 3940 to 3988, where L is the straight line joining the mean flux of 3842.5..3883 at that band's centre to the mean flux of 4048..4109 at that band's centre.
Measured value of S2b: 6.52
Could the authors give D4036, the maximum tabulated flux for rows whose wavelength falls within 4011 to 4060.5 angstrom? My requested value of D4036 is 37.8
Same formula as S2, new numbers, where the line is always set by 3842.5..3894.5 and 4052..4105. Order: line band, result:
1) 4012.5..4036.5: -4.3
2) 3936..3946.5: 2.7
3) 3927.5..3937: 4.5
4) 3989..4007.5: -4.3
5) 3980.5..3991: -1.1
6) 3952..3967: 2.7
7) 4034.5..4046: -1.0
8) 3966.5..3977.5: 3.9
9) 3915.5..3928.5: 0.6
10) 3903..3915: -1.5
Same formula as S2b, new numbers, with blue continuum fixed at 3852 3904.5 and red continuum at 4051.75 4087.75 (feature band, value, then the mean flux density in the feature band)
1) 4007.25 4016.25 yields -1.18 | 33.5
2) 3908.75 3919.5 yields -1.48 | 25.4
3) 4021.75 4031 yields -1.93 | 37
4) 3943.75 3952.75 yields 0.05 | 24.8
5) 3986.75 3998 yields -2.03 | 33.2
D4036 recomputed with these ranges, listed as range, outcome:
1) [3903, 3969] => 27.6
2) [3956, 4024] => 36.9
